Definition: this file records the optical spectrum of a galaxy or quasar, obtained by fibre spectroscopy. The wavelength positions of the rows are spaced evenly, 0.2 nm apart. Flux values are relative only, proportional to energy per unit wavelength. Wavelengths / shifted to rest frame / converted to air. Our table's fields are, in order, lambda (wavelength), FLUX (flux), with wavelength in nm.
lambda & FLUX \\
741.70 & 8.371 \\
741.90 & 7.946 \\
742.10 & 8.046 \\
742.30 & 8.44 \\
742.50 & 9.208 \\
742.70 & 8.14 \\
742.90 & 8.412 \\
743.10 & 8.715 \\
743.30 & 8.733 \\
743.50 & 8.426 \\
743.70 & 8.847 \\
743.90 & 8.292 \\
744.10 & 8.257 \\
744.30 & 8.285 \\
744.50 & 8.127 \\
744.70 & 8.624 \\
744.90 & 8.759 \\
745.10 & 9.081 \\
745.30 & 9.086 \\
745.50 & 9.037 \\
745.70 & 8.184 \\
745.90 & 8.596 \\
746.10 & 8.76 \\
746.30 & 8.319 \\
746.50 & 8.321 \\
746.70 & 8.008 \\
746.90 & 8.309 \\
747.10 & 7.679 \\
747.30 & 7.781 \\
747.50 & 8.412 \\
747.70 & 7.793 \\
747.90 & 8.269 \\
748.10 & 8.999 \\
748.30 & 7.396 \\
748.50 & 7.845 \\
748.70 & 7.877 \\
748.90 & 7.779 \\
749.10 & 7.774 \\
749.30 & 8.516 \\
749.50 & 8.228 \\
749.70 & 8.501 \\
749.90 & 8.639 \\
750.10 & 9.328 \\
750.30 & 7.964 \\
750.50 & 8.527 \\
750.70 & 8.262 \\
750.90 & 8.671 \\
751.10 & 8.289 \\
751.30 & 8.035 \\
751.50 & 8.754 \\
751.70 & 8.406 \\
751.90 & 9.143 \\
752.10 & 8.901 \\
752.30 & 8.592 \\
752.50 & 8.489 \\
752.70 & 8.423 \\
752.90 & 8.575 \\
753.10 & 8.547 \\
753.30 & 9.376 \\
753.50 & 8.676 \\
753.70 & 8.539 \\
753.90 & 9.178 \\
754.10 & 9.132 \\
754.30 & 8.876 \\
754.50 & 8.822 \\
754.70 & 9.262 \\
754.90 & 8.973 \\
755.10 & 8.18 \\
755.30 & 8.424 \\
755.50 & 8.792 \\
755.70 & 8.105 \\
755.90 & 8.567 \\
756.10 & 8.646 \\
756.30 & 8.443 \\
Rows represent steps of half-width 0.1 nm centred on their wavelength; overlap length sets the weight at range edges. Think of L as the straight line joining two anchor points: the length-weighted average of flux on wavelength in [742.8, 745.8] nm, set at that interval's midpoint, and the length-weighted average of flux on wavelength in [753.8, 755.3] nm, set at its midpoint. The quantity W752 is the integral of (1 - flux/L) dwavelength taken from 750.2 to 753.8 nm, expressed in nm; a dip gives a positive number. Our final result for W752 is 0.10 nm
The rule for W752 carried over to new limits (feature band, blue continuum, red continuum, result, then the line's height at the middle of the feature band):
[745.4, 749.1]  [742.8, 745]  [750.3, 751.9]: 0.129 nm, 8.47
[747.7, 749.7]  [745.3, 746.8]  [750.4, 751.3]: 0.085 nm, 8.44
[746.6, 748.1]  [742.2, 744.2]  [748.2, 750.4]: 0.034 nm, 8.29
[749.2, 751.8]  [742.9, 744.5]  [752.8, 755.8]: 0.057 nm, 8.66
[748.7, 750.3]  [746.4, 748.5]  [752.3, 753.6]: -0.006 nm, 8.3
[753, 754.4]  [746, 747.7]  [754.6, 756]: -0.061 nm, 8.53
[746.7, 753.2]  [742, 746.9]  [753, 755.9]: 0.249 nm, 8.66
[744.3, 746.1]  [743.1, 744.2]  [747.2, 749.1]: -0.069 nm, 8.35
